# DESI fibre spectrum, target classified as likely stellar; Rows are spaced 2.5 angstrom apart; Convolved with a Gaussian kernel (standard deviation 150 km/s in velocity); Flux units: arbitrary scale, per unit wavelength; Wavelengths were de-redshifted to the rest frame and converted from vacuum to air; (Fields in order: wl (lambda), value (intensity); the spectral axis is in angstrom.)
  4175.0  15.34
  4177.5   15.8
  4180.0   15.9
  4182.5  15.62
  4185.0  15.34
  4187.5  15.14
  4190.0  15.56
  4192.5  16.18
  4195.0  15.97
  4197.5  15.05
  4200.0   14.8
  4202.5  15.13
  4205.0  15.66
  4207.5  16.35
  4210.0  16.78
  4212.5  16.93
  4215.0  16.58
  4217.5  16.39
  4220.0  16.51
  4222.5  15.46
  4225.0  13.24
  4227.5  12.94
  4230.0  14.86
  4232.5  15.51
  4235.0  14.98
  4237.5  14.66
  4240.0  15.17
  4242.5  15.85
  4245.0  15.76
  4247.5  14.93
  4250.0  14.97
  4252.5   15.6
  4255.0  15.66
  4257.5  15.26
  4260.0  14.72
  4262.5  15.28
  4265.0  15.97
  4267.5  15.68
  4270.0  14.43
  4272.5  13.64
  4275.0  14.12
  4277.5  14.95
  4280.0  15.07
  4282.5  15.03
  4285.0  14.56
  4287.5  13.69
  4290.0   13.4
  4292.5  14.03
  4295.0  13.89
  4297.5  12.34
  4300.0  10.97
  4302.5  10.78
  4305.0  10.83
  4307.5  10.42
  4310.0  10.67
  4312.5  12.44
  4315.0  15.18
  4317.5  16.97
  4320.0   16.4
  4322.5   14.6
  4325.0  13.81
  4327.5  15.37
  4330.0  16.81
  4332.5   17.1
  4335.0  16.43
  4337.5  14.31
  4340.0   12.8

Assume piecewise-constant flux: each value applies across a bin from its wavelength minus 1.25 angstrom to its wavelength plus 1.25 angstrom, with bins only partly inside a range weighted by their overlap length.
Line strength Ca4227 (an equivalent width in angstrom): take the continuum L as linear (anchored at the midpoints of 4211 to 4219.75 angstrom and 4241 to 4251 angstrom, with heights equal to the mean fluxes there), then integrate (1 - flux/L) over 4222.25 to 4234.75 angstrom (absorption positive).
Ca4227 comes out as 1.3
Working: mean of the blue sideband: 16.6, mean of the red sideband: 15.4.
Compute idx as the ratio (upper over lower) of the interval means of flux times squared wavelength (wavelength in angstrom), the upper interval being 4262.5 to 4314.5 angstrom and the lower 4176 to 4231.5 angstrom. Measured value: 0.9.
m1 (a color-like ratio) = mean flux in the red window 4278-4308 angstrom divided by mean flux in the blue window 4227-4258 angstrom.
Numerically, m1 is 0.86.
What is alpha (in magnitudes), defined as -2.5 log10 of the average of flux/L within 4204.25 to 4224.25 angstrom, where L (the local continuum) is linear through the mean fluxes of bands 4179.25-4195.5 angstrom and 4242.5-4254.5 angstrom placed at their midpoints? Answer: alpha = -0.05 mag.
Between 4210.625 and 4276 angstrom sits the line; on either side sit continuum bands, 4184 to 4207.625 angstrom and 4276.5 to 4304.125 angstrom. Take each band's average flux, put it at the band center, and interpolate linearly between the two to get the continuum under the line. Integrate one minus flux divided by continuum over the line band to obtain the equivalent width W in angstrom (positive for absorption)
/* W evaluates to -3.4 angstrom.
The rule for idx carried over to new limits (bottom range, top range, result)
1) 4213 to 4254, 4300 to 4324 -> 0.89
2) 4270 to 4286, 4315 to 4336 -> 1.12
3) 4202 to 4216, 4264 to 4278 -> 0.93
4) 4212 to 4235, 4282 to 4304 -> 0.88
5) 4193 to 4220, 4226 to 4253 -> 0.95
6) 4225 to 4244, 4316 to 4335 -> 1.12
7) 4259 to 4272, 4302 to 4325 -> 0.90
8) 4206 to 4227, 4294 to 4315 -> 0.77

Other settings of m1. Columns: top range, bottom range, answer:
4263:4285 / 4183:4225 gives 0.94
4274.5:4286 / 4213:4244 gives 0.97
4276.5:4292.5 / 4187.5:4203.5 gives 0.93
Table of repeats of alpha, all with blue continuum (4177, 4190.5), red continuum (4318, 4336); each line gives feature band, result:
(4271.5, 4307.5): 0.186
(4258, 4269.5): 0.026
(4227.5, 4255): 0.036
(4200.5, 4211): -0.020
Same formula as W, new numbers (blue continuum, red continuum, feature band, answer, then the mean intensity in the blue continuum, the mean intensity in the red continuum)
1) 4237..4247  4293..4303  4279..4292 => -1.4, 15.4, 12.2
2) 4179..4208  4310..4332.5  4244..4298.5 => 2.0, 15.5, 15.1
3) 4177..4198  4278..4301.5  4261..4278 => -1.0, 15.6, 13.7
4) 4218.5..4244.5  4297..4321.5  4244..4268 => -1.9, 15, 12.7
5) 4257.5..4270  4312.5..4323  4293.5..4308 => 3.6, 15.3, 15.5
